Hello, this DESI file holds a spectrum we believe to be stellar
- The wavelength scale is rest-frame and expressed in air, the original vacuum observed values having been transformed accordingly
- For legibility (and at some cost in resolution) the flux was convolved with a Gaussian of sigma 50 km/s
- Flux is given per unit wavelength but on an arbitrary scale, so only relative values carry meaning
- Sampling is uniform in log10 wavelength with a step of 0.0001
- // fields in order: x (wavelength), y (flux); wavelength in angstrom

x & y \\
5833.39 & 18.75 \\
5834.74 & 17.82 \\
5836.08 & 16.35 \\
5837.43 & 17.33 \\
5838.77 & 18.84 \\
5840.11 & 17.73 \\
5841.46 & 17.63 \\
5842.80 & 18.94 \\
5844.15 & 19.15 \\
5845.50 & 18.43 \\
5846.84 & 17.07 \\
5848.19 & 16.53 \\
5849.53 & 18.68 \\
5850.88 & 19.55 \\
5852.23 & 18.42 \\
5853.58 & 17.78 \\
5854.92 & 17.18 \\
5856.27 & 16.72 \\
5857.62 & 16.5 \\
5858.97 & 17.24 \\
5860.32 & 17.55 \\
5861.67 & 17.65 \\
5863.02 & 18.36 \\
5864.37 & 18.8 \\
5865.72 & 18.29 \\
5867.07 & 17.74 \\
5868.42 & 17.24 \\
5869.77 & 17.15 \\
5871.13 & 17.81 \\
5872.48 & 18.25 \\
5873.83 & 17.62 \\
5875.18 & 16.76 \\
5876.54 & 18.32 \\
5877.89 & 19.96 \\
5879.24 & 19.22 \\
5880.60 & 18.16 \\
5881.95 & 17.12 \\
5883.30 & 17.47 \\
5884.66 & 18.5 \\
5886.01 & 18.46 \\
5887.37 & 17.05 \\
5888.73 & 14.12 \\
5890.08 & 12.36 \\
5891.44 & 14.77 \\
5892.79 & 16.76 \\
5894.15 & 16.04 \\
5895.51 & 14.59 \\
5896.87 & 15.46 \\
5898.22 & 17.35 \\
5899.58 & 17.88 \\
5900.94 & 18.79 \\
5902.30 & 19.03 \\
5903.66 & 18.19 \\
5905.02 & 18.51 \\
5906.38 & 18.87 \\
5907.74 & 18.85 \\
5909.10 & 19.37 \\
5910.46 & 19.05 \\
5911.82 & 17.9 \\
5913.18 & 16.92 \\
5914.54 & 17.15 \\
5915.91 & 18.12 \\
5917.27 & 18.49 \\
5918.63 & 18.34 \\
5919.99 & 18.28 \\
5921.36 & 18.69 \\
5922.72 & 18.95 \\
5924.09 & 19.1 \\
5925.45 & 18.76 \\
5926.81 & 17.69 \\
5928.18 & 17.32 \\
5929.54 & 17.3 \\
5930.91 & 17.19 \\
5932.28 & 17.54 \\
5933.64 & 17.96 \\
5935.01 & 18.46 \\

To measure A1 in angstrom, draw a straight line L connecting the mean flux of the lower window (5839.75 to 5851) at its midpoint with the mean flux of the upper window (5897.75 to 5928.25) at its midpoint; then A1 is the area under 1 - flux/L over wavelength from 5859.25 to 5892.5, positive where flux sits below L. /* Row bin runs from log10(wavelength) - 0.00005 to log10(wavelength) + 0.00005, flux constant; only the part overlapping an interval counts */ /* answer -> 1.5 angstrom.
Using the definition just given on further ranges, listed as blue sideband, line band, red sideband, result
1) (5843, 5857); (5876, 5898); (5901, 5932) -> 1.7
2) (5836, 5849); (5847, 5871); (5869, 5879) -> 0.3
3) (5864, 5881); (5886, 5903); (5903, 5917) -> 1.8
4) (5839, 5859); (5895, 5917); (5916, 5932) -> 0.2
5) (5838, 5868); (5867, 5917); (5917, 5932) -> 1.6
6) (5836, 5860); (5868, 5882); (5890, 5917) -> -0.3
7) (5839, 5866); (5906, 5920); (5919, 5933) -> -0.2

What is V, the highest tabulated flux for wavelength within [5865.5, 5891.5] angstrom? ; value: 19.96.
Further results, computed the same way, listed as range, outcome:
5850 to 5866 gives 19.55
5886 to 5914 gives 19.37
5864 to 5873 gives 18.8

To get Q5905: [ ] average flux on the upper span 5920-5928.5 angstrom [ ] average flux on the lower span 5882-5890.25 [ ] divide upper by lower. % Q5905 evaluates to 1.11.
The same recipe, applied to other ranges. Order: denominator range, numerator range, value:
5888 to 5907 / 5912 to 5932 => 1.08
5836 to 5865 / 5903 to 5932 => 1.02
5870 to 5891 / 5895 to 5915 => 1.03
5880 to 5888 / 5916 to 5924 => 1.04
